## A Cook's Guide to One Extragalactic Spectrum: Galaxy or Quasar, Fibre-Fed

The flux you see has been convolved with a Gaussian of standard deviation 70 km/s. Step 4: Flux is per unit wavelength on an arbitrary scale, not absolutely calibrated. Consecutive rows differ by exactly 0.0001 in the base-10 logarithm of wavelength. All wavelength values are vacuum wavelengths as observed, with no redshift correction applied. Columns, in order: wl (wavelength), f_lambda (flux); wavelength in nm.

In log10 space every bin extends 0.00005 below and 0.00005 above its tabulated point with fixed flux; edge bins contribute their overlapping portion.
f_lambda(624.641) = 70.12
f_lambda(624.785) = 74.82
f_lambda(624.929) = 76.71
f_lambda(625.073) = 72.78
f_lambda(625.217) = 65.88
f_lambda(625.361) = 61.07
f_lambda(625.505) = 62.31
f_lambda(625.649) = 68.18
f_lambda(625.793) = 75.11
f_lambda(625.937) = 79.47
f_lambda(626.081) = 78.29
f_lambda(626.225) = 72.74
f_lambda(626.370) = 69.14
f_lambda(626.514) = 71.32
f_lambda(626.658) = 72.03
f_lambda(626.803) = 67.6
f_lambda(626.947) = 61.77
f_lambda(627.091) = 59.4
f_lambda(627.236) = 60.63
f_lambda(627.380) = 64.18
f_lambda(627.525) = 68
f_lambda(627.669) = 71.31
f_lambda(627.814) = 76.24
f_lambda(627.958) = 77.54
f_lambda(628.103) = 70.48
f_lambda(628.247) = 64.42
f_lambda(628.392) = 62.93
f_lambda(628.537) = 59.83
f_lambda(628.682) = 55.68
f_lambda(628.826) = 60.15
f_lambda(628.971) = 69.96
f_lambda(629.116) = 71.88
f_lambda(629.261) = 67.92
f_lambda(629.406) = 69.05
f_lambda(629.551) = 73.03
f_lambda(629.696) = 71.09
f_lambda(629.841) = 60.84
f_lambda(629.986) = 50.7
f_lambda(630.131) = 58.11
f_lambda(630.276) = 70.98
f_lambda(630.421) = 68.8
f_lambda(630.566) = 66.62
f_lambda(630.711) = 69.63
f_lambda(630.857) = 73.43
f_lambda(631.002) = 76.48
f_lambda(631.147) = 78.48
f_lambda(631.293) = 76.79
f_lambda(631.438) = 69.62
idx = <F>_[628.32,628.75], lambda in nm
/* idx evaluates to 59.4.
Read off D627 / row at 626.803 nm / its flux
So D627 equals 67.6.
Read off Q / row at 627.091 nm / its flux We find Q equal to 59.4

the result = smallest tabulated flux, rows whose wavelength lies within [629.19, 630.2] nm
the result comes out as 50.7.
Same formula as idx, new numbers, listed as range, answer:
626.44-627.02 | 68.2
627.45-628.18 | 72.7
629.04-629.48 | 69.6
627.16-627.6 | 64.3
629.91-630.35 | 60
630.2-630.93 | 69.9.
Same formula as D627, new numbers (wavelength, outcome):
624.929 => 76.71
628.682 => 55.68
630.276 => 70.98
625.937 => 79.47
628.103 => 70.48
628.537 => 59.83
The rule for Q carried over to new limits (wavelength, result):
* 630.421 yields 68.8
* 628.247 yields 64.42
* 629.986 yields 50.7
